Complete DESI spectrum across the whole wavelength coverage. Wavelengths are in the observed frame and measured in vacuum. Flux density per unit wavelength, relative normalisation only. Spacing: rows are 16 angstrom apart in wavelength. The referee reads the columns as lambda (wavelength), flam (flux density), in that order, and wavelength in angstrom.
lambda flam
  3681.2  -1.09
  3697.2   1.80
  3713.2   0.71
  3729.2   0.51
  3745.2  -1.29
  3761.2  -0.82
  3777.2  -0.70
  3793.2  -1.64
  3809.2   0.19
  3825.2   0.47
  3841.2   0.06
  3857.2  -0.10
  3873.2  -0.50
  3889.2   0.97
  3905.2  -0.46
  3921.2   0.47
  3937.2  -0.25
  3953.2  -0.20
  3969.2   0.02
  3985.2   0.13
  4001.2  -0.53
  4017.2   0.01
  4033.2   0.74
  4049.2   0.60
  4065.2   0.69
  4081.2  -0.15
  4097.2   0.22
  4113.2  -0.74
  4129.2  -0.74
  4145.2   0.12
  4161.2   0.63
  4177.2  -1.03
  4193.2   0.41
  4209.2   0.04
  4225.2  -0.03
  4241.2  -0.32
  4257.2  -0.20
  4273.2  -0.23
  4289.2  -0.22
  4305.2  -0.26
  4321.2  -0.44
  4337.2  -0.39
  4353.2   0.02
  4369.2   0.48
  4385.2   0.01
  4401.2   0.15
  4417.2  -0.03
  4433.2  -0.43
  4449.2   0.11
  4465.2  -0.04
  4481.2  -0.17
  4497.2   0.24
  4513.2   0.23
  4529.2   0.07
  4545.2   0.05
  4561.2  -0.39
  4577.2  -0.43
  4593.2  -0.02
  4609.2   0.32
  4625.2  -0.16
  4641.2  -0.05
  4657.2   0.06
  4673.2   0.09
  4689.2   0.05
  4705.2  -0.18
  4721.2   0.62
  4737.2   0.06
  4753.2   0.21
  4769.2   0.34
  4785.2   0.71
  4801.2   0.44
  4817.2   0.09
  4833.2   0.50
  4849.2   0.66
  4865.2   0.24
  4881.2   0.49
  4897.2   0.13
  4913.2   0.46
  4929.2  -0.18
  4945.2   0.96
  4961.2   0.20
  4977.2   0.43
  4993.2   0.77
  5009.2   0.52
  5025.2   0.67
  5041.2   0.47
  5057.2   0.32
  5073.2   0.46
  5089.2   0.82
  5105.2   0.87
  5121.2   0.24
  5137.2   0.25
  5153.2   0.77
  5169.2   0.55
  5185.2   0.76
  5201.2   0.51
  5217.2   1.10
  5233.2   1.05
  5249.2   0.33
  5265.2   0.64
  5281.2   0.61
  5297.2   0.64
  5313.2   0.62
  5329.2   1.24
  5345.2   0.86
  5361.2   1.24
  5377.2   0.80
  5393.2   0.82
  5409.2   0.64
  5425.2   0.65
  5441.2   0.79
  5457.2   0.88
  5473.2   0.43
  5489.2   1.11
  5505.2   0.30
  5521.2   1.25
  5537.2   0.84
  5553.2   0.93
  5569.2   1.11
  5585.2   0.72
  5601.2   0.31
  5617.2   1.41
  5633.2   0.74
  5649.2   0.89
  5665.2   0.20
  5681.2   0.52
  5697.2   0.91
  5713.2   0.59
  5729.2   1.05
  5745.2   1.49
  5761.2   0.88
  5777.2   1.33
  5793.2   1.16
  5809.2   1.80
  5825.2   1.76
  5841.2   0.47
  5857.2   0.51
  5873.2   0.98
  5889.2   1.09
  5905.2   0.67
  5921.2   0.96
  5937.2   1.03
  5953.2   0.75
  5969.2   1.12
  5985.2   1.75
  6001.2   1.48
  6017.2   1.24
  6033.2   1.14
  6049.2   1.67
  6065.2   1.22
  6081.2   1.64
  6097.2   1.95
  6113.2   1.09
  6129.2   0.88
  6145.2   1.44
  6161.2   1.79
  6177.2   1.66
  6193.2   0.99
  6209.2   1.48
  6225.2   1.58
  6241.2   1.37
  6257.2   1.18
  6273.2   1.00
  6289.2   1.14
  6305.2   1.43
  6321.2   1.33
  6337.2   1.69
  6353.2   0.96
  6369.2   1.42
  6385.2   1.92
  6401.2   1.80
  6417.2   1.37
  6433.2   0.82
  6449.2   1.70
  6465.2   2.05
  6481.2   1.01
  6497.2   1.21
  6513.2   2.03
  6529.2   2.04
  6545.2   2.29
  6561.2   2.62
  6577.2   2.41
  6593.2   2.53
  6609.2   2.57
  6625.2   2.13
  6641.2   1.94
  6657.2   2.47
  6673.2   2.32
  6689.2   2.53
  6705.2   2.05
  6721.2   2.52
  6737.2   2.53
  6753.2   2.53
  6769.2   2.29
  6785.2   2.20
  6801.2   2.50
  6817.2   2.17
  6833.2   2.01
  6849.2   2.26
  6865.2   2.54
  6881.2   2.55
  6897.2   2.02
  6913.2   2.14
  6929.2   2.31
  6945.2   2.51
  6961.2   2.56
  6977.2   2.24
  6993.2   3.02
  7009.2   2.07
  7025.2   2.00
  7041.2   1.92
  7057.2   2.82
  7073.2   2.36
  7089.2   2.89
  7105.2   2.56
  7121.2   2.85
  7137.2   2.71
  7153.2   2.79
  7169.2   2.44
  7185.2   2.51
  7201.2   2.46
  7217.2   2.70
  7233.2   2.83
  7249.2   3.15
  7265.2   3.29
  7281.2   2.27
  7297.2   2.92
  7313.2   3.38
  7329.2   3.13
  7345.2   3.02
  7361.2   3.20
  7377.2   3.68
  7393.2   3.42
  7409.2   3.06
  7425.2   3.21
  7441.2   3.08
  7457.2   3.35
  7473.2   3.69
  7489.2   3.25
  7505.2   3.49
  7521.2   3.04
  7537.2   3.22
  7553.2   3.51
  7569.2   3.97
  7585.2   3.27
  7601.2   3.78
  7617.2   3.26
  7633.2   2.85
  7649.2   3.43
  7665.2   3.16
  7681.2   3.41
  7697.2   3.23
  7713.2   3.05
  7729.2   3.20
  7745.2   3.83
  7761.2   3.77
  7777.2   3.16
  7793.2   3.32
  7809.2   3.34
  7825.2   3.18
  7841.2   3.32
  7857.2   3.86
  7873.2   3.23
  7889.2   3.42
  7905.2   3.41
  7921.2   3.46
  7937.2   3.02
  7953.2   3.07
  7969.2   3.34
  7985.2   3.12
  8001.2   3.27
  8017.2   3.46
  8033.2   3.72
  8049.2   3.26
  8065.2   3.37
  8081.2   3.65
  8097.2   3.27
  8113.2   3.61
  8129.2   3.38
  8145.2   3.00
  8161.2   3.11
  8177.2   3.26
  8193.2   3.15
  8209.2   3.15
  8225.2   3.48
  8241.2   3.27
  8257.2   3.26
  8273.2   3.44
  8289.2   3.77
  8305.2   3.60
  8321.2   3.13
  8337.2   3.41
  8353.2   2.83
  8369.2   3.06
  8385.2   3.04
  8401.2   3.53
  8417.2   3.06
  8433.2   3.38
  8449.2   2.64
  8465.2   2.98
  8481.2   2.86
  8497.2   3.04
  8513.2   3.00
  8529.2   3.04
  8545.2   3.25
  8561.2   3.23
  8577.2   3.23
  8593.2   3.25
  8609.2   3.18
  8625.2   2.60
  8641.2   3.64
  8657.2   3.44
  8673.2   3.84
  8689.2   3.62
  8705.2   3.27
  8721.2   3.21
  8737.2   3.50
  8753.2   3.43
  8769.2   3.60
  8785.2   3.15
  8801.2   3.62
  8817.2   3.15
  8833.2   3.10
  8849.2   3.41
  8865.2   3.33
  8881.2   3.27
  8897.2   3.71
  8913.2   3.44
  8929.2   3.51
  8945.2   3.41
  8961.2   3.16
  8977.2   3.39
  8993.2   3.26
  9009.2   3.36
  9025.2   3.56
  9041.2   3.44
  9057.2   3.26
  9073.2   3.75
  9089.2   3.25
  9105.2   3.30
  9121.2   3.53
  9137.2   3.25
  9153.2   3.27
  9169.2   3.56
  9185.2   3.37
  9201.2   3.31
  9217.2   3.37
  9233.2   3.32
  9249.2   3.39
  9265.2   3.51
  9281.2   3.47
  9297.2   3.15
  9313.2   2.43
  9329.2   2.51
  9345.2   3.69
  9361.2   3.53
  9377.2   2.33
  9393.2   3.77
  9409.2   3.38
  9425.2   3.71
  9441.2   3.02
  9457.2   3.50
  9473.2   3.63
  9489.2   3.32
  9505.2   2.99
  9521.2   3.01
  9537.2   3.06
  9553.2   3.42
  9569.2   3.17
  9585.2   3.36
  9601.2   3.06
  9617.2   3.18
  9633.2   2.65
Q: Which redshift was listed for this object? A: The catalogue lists 0.635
